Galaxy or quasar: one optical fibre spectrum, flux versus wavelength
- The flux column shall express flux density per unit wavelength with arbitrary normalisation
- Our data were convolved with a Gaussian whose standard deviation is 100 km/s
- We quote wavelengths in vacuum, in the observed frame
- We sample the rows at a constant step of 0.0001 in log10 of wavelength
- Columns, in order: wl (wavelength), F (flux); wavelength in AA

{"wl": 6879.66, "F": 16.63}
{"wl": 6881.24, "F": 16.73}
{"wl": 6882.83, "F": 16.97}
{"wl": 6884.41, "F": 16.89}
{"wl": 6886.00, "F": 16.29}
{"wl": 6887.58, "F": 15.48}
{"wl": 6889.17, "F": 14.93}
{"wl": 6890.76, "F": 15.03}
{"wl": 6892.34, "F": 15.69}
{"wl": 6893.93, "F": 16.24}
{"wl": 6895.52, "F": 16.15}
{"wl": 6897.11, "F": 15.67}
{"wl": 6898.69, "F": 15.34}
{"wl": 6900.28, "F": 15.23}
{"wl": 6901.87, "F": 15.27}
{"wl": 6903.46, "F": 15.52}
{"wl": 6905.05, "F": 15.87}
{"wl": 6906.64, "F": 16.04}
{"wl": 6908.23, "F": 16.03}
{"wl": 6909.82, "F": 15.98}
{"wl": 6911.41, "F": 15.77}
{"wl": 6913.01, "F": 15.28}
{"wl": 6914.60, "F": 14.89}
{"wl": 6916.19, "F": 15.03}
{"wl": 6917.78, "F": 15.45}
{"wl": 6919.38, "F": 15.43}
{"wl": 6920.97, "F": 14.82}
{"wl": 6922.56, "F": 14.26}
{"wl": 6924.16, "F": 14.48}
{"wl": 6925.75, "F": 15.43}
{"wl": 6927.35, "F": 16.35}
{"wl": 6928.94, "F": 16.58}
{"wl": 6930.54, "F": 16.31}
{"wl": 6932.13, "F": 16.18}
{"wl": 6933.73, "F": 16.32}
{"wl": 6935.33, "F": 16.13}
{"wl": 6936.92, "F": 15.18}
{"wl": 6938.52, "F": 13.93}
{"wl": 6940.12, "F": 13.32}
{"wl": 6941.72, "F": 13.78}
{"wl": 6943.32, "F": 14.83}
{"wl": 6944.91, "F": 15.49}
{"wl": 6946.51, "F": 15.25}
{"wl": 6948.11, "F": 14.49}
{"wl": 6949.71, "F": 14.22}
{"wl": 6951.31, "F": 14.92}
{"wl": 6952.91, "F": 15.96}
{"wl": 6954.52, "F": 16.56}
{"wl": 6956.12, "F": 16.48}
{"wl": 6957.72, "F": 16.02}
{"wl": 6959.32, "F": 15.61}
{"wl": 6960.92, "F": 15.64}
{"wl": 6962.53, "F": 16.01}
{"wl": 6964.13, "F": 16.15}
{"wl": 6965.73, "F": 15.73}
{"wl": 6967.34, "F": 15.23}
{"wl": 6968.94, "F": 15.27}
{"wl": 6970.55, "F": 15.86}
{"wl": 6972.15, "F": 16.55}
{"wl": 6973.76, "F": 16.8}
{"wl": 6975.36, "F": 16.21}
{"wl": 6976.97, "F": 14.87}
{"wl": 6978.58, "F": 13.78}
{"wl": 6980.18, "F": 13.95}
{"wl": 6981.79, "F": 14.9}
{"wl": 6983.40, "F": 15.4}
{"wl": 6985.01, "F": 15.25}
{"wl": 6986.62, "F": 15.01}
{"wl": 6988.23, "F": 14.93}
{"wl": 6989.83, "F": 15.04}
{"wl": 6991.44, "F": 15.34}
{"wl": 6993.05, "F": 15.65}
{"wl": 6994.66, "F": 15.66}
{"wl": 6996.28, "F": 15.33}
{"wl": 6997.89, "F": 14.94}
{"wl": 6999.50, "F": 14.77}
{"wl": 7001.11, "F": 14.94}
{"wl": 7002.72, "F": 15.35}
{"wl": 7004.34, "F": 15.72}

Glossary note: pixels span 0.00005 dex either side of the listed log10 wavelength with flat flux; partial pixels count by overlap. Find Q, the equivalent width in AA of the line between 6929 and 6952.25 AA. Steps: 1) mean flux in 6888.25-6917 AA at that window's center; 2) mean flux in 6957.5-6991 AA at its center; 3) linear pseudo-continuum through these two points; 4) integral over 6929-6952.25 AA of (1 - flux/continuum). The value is 0.6 AA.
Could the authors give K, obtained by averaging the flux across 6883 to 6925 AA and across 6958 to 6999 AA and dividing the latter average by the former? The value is 0.99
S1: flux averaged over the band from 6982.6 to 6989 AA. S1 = 15.1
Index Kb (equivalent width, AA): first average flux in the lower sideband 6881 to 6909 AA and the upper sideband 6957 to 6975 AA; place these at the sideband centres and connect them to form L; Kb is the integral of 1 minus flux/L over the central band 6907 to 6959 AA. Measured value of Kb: 1.7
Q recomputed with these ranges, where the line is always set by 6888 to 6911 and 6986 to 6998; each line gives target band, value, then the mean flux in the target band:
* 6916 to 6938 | 0.0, 15.6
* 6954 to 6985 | -0.5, 15.6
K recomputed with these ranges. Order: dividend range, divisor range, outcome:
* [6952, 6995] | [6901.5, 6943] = 1.01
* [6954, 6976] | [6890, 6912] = 1.02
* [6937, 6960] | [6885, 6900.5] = 0.96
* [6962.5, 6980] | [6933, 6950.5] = 1.05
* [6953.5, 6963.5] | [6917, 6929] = 1.05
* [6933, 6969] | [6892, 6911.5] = 0.97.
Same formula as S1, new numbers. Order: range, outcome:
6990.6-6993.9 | 15.5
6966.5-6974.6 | 15.9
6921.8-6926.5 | 14.7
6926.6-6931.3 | 16.4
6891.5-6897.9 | 15.9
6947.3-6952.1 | 14.5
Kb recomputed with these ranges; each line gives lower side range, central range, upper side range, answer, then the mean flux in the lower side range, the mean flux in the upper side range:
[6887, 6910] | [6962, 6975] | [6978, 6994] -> -0.7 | 15.6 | 15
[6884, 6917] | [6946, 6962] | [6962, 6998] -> -0.1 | 15.6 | 15.4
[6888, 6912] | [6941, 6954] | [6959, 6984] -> 0.5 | 15.6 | 15.5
